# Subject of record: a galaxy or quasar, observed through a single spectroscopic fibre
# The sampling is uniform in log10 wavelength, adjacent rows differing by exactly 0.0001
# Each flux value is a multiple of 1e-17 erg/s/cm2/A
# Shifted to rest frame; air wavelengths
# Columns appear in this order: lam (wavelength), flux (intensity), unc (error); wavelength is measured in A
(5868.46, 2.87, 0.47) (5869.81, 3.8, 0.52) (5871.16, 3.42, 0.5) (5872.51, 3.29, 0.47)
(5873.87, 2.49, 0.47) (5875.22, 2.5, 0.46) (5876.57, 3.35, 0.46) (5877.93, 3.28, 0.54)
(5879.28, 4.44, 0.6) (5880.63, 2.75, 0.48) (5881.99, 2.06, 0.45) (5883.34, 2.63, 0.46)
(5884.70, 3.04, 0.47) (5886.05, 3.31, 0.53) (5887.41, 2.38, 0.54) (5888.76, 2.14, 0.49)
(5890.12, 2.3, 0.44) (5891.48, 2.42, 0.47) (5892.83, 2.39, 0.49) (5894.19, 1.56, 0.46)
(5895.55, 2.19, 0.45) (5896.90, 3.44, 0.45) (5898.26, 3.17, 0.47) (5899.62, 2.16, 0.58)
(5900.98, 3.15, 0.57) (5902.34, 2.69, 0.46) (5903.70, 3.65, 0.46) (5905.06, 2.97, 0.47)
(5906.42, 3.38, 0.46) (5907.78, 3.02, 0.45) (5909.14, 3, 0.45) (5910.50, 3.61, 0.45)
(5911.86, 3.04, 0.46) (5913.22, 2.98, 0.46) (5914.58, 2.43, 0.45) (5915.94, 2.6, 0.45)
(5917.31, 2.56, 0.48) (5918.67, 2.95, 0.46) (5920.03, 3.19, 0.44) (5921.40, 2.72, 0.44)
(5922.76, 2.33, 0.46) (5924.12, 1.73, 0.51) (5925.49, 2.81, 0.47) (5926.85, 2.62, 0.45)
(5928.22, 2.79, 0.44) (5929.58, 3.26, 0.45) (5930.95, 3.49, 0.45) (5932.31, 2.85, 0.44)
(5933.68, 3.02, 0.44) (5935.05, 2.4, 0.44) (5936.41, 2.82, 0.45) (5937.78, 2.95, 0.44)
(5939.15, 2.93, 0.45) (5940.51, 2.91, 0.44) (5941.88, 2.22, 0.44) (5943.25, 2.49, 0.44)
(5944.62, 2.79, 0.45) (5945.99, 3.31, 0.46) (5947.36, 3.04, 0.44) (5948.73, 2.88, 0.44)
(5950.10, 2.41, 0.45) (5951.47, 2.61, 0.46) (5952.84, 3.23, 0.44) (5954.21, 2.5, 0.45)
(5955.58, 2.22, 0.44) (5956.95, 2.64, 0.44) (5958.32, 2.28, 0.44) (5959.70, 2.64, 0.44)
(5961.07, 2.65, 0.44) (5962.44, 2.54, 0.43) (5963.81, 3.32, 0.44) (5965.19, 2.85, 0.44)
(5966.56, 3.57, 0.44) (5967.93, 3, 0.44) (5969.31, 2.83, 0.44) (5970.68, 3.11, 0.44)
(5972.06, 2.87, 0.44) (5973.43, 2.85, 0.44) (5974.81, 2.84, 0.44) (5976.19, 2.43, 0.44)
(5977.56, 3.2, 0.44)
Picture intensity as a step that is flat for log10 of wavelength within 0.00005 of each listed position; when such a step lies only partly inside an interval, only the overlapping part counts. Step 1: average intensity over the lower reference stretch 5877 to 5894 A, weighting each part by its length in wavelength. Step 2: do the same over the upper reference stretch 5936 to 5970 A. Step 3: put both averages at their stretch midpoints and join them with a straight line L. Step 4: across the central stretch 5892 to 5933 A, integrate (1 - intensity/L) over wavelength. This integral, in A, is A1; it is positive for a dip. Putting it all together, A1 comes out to -1.0 A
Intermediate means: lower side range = 2.73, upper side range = 2.79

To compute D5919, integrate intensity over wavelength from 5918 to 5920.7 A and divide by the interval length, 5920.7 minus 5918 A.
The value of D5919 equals 3.07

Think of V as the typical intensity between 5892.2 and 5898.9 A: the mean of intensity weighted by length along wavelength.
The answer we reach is 2.55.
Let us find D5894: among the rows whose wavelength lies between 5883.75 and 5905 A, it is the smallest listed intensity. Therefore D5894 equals 1.56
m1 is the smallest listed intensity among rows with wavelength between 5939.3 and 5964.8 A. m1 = 2.22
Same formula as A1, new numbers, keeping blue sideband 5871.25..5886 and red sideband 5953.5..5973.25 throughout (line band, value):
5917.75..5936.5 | 0.7 A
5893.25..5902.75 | 1.1 A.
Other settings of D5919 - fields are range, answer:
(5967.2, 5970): 2.93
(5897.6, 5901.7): 2.82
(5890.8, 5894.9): 2.12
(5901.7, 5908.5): 3.14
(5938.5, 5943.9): 2.64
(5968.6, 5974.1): 2.92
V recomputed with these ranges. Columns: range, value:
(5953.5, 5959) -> 2.42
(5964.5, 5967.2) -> 3.2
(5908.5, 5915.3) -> 3.01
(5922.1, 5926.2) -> 2.29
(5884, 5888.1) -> 2.91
